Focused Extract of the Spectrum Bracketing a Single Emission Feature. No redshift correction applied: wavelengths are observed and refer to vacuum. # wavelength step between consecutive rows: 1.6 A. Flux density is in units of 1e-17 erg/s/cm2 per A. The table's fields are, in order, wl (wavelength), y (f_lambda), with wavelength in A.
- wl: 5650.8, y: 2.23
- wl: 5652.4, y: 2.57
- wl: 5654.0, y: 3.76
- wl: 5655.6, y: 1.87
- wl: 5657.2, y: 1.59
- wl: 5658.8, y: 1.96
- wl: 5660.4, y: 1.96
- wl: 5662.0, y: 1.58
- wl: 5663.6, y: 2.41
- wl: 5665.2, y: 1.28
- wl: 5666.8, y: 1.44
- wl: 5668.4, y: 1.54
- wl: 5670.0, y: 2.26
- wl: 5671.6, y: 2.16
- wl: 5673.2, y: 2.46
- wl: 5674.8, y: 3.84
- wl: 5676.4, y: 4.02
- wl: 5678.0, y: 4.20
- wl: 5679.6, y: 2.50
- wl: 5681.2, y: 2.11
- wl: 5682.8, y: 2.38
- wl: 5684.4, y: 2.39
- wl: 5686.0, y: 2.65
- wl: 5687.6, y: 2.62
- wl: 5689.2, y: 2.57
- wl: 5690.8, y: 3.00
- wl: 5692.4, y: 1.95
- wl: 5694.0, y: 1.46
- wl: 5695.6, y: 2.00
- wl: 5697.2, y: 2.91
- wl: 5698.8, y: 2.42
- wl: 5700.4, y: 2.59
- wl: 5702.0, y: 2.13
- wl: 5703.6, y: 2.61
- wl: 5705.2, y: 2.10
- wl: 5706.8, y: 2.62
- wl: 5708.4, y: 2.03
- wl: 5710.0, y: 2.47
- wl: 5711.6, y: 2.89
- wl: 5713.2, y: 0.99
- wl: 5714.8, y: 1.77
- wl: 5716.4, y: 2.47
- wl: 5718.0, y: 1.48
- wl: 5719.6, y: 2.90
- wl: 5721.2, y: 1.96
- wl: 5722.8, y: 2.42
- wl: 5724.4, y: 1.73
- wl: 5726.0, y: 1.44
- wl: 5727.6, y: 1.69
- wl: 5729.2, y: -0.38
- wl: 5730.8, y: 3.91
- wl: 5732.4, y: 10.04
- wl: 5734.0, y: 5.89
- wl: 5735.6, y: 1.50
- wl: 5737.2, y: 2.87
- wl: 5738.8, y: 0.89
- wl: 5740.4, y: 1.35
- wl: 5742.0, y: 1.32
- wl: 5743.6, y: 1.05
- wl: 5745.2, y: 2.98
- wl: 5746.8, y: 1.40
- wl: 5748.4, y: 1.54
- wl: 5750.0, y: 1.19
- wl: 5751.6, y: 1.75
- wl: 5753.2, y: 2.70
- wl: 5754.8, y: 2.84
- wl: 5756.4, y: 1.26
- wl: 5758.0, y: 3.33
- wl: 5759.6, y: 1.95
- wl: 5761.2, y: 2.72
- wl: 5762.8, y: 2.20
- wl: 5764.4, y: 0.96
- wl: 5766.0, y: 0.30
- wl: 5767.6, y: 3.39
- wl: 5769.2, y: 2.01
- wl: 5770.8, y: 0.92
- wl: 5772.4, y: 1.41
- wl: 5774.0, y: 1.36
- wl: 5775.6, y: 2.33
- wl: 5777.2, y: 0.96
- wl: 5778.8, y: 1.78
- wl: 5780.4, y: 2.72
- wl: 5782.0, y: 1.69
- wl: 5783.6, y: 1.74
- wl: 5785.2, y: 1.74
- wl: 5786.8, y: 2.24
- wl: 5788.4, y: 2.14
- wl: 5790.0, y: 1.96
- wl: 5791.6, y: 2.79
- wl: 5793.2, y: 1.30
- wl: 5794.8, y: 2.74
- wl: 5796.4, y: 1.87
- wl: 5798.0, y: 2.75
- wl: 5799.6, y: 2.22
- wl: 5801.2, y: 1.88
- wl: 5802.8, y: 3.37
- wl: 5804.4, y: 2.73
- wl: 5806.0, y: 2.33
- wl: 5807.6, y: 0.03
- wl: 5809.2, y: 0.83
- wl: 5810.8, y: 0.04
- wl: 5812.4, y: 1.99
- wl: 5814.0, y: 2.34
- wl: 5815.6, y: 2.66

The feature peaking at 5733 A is [O III]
